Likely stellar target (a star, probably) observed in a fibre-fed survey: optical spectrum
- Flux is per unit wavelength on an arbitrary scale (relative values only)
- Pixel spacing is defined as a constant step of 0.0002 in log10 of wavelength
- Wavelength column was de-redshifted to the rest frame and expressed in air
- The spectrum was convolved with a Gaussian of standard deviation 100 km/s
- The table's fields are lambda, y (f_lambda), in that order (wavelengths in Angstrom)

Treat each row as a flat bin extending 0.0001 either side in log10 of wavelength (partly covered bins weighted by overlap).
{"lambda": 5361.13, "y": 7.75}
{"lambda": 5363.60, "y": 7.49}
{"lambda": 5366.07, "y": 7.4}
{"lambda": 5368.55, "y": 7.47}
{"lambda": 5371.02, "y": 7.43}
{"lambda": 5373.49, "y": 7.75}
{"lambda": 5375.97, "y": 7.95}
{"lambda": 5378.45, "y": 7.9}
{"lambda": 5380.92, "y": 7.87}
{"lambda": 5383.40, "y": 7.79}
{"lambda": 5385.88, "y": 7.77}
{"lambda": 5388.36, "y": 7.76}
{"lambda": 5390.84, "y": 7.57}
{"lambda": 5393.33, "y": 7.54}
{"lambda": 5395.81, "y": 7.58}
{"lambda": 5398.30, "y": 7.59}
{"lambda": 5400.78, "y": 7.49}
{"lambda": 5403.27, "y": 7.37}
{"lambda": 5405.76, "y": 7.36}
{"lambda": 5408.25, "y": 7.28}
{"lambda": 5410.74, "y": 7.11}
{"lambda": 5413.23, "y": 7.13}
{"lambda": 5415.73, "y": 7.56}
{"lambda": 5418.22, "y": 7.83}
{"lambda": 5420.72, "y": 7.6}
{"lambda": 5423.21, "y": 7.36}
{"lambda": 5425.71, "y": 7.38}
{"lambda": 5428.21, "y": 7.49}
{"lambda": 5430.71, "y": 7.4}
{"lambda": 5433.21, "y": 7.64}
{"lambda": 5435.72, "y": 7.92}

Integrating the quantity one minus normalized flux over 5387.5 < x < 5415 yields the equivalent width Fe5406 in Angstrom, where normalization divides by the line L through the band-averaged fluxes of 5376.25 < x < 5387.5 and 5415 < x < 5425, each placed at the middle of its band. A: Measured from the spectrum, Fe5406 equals 1.0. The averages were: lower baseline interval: 7.84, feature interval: 7.43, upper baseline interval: 7.58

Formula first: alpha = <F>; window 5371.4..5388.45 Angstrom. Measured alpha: 7.81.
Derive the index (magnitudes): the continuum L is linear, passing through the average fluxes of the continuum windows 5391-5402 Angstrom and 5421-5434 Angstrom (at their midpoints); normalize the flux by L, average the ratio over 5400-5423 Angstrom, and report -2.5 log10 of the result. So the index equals 0.01 mag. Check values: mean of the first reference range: 7.55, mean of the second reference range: 7.46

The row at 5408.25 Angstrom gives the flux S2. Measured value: 7.28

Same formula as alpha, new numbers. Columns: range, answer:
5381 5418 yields 7.51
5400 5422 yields 7.41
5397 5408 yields 7.44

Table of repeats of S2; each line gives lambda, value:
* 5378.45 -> 7.9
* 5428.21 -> 7.49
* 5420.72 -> 7.6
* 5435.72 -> 7.92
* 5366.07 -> 7.4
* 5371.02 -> 7.43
